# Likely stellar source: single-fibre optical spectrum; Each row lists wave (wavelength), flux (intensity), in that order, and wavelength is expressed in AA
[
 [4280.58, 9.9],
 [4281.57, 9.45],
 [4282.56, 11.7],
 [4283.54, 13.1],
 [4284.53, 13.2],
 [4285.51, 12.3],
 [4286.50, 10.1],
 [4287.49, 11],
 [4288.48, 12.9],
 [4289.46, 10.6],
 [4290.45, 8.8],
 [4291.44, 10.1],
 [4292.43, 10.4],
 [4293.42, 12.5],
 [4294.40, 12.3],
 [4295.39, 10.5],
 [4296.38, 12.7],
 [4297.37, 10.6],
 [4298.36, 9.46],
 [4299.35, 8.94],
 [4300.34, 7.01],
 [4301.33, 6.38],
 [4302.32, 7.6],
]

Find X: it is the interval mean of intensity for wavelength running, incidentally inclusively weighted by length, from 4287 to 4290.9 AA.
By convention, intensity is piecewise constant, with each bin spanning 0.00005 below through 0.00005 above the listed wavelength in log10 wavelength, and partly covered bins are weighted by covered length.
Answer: 10.9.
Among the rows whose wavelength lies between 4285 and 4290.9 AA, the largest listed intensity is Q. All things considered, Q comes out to 12.9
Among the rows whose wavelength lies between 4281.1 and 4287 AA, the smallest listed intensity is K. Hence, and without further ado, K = 9.45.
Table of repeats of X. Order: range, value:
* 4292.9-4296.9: 12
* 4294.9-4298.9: 10.8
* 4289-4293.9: 10.5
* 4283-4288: 11.9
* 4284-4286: 12.8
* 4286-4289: 11.3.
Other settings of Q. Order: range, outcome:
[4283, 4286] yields 13.2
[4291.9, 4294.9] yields 12.5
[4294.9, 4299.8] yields 12.7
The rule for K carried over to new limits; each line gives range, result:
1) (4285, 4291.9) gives 8.8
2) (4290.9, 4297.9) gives 10.1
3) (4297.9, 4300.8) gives 7.01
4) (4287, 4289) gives 11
